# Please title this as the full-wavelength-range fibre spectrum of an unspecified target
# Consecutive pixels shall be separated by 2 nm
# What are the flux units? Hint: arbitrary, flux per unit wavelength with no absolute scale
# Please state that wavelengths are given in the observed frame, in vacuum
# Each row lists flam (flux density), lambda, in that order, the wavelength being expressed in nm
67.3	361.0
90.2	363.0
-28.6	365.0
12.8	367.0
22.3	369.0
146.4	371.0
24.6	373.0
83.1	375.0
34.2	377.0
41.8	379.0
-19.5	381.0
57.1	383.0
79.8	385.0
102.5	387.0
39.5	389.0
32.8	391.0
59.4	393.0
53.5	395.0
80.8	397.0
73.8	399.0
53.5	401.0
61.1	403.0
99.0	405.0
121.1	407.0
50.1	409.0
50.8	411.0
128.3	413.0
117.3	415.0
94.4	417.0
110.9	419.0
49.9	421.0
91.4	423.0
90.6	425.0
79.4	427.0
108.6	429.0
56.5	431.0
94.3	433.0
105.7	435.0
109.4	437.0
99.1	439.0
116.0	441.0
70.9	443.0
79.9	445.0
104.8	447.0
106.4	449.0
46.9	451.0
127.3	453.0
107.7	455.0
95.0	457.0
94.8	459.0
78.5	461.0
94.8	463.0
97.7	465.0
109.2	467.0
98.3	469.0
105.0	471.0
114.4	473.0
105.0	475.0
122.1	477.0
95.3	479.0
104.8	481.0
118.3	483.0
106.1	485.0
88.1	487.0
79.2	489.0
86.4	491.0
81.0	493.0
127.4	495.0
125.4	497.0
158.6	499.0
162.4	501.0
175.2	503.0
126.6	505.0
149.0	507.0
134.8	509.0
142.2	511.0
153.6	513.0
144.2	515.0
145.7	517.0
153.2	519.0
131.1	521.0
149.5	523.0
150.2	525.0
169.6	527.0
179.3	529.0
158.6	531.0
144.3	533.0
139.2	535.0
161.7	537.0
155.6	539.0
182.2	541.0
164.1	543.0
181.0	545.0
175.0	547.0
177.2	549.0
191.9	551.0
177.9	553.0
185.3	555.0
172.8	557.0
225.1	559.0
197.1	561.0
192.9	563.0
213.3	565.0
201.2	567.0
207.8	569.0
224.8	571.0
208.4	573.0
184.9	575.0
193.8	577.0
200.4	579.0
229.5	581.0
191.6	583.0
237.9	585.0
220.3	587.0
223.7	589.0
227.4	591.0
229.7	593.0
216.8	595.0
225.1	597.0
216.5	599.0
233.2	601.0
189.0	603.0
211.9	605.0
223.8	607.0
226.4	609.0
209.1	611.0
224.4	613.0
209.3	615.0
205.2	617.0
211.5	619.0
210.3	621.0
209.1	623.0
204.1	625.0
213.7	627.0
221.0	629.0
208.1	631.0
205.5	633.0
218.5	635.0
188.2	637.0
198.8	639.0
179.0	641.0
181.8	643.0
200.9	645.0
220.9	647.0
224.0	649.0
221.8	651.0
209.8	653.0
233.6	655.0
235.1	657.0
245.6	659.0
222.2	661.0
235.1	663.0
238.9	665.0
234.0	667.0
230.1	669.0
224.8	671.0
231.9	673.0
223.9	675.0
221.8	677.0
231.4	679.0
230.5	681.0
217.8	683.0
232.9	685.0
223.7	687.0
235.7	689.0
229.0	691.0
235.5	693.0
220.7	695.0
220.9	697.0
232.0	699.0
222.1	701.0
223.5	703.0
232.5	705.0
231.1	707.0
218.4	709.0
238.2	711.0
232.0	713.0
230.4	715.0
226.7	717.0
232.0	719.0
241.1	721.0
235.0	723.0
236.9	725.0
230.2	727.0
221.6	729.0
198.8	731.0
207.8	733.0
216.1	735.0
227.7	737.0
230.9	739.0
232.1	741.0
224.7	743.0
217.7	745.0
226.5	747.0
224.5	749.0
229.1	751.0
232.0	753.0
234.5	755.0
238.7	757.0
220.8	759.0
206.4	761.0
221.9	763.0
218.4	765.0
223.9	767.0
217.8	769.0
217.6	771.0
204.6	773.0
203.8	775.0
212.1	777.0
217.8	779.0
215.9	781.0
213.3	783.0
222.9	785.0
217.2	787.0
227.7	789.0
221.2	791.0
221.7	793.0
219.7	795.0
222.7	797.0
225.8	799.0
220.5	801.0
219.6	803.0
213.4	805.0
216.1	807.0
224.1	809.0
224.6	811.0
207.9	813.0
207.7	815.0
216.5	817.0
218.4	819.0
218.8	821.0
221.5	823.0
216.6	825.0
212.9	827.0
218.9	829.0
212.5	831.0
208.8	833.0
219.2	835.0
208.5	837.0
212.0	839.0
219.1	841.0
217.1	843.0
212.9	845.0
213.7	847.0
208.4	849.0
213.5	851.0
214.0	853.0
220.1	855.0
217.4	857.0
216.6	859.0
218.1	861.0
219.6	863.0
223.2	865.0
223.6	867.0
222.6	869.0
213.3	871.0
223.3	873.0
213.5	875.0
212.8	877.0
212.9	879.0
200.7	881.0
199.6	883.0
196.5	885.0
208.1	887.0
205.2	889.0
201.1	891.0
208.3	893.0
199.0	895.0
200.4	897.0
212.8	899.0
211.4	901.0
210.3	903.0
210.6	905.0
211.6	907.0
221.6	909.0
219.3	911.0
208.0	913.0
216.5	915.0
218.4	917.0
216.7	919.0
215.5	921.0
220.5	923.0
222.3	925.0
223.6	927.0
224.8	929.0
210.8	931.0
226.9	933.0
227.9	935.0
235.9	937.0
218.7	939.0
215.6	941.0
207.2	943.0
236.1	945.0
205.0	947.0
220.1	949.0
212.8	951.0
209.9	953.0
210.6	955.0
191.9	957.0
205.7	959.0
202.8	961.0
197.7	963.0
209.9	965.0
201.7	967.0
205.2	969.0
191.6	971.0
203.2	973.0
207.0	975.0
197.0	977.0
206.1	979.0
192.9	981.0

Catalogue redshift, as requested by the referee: 0.240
